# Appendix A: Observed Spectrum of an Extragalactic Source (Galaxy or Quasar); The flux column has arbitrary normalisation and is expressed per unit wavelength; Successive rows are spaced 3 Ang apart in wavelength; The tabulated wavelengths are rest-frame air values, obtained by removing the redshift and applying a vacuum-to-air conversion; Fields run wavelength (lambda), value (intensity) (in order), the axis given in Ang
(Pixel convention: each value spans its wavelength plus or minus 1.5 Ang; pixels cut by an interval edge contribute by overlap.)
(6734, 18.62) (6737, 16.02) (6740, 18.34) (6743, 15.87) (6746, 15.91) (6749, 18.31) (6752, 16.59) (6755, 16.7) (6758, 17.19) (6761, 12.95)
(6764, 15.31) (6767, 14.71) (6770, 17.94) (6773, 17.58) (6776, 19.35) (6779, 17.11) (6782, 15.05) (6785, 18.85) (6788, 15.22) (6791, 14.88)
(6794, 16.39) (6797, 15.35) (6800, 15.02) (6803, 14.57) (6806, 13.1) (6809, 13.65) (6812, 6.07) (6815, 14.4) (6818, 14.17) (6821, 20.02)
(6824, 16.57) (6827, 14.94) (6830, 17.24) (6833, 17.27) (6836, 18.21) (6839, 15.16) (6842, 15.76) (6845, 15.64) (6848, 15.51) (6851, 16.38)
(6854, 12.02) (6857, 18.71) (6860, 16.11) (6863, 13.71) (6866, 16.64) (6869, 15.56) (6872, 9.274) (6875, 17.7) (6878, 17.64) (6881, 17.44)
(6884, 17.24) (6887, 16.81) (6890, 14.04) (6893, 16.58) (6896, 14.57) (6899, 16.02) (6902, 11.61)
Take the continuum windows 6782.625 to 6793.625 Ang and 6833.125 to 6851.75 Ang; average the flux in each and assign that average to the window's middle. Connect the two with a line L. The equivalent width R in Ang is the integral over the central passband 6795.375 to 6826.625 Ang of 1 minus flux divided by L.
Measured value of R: 3.6 Ang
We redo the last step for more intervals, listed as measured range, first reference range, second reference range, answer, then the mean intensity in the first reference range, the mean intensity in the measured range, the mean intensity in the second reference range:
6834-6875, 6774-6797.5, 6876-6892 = 3.08 Ang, 16.6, 15.4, 16.7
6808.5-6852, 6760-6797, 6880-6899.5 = 2.03 Ang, 16.3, 15.4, 16.1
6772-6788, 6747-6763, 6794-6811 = -2.23 Ang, 16.3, 17.4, 14.3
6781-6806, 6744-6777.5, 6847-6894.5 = 1.23 Ang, 16.6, 15.5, 15.7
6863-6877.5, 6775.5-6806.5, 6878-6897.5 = 1.16 Ang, 15.9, 14.9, 16.2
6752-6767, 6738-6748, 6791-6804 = 0.70 Ang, 16.8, 15.6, 15.3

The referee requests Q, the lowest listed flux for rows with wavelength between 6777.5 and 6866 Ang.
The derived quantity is 6.07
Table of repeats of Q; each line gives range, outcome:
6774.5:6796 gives 14.88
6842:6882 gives 9.274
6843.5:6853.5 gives 15.51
